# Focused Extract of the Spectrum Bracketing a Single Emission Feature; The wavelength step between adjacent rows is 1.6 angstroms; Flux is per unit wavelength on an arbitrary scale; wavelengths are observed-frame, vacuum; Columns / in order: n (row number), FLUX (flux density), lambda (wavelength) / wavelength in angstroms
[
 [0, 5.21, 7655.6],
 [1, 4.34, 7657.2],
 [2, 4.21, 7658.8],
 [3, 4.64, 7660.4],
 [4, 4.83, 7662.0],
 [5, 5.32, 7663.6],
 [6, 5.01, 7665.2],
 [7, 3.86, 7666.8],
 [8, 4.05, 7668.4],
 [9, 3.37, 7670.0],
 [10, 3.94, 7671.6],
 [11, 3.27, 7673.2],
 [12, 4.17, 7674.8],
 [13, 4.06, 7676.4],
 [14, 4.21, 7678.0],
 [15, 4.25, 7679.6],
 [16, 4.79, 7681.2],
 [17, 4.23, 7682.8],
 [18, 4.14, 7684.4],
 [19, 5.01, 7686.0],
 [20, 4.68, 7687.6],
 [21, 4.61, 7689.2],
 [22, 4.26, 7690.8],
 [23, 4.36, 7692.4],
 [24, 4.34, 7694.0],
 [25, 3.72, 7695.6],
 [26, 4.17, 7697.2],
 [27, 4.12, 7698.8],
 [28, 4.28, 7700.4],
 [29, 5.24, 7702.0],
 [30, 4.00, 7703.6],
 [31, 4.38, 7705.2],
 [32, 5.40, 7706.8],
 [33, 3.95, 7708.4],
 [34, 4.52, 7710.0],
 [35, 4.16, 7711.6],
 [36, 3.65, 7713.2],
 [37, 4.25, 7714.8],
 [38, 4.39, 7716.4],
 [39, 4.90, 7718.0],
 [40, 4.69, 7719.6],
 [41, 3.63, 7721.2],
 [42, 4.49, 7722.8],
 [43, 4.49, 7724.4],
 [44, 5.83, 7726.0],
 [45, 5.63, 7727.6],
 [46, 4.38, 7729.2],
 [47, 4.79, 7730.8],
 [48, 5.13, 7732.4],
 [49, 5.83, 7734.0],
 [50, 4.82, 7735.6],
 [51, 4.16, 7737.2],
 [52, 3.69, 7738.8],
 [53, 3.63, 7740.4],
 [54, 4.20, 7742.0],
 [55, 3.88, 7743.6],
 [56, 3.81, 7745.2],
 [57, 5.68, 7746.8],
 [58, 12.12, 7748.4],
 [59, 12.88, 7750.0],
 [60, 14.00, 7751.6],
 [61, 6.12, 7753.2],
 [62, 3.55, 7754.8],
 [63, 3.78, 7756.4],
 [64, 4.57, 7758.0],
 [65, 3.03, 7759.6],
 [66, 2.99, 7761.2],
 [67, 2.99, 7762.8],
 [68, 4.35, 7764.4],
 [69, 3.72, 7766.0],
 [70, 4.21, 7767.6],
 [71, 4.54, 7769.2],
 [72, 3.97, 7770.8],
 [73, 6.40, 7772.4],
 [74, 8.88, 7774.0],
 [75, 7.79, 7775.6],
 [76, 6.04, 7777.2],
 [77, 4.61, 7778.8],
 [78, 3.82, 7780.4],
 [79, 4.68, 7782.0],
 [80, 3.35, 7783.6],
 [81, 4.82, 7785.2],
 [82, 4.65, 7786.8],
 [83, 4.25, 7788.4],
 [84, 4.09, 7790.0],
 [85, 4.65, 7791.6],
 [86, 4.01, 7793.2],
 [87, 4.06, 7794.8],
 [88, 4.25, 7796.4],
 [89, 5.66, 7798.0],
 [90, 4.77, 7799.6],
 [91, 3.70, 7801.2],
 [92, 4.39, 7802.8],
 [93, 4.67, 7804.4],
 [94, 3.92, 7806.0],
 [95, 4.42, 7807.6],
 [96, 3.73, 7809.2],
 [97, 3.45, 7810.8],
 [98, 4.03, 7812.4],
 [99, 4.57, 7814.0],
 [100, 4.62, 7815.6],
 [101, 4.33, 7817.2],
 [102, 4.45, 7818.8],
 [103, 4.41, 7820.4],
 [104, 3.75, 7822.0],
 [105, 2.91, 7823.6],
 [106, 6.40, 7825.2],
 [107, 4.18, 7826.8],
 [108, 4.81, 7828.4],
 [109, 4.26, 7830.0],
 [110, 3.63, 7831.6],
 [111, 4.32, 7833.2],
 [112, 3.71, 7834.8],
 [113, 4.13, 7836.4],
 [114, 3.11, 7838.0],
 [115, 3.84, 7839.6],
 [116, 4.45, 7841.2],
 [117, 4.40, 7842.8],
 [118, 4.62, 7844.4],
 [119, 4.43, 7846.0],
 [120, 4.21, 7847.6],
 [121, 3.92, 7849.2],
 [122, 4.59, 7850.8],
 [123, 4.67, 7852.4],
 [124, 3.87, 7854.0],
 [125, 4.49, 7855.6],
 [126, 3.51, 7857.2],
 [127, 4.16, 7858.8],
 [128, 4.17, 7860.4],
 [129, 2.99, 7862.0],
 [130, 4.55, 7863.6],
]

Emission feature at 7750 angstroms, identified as Halpha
